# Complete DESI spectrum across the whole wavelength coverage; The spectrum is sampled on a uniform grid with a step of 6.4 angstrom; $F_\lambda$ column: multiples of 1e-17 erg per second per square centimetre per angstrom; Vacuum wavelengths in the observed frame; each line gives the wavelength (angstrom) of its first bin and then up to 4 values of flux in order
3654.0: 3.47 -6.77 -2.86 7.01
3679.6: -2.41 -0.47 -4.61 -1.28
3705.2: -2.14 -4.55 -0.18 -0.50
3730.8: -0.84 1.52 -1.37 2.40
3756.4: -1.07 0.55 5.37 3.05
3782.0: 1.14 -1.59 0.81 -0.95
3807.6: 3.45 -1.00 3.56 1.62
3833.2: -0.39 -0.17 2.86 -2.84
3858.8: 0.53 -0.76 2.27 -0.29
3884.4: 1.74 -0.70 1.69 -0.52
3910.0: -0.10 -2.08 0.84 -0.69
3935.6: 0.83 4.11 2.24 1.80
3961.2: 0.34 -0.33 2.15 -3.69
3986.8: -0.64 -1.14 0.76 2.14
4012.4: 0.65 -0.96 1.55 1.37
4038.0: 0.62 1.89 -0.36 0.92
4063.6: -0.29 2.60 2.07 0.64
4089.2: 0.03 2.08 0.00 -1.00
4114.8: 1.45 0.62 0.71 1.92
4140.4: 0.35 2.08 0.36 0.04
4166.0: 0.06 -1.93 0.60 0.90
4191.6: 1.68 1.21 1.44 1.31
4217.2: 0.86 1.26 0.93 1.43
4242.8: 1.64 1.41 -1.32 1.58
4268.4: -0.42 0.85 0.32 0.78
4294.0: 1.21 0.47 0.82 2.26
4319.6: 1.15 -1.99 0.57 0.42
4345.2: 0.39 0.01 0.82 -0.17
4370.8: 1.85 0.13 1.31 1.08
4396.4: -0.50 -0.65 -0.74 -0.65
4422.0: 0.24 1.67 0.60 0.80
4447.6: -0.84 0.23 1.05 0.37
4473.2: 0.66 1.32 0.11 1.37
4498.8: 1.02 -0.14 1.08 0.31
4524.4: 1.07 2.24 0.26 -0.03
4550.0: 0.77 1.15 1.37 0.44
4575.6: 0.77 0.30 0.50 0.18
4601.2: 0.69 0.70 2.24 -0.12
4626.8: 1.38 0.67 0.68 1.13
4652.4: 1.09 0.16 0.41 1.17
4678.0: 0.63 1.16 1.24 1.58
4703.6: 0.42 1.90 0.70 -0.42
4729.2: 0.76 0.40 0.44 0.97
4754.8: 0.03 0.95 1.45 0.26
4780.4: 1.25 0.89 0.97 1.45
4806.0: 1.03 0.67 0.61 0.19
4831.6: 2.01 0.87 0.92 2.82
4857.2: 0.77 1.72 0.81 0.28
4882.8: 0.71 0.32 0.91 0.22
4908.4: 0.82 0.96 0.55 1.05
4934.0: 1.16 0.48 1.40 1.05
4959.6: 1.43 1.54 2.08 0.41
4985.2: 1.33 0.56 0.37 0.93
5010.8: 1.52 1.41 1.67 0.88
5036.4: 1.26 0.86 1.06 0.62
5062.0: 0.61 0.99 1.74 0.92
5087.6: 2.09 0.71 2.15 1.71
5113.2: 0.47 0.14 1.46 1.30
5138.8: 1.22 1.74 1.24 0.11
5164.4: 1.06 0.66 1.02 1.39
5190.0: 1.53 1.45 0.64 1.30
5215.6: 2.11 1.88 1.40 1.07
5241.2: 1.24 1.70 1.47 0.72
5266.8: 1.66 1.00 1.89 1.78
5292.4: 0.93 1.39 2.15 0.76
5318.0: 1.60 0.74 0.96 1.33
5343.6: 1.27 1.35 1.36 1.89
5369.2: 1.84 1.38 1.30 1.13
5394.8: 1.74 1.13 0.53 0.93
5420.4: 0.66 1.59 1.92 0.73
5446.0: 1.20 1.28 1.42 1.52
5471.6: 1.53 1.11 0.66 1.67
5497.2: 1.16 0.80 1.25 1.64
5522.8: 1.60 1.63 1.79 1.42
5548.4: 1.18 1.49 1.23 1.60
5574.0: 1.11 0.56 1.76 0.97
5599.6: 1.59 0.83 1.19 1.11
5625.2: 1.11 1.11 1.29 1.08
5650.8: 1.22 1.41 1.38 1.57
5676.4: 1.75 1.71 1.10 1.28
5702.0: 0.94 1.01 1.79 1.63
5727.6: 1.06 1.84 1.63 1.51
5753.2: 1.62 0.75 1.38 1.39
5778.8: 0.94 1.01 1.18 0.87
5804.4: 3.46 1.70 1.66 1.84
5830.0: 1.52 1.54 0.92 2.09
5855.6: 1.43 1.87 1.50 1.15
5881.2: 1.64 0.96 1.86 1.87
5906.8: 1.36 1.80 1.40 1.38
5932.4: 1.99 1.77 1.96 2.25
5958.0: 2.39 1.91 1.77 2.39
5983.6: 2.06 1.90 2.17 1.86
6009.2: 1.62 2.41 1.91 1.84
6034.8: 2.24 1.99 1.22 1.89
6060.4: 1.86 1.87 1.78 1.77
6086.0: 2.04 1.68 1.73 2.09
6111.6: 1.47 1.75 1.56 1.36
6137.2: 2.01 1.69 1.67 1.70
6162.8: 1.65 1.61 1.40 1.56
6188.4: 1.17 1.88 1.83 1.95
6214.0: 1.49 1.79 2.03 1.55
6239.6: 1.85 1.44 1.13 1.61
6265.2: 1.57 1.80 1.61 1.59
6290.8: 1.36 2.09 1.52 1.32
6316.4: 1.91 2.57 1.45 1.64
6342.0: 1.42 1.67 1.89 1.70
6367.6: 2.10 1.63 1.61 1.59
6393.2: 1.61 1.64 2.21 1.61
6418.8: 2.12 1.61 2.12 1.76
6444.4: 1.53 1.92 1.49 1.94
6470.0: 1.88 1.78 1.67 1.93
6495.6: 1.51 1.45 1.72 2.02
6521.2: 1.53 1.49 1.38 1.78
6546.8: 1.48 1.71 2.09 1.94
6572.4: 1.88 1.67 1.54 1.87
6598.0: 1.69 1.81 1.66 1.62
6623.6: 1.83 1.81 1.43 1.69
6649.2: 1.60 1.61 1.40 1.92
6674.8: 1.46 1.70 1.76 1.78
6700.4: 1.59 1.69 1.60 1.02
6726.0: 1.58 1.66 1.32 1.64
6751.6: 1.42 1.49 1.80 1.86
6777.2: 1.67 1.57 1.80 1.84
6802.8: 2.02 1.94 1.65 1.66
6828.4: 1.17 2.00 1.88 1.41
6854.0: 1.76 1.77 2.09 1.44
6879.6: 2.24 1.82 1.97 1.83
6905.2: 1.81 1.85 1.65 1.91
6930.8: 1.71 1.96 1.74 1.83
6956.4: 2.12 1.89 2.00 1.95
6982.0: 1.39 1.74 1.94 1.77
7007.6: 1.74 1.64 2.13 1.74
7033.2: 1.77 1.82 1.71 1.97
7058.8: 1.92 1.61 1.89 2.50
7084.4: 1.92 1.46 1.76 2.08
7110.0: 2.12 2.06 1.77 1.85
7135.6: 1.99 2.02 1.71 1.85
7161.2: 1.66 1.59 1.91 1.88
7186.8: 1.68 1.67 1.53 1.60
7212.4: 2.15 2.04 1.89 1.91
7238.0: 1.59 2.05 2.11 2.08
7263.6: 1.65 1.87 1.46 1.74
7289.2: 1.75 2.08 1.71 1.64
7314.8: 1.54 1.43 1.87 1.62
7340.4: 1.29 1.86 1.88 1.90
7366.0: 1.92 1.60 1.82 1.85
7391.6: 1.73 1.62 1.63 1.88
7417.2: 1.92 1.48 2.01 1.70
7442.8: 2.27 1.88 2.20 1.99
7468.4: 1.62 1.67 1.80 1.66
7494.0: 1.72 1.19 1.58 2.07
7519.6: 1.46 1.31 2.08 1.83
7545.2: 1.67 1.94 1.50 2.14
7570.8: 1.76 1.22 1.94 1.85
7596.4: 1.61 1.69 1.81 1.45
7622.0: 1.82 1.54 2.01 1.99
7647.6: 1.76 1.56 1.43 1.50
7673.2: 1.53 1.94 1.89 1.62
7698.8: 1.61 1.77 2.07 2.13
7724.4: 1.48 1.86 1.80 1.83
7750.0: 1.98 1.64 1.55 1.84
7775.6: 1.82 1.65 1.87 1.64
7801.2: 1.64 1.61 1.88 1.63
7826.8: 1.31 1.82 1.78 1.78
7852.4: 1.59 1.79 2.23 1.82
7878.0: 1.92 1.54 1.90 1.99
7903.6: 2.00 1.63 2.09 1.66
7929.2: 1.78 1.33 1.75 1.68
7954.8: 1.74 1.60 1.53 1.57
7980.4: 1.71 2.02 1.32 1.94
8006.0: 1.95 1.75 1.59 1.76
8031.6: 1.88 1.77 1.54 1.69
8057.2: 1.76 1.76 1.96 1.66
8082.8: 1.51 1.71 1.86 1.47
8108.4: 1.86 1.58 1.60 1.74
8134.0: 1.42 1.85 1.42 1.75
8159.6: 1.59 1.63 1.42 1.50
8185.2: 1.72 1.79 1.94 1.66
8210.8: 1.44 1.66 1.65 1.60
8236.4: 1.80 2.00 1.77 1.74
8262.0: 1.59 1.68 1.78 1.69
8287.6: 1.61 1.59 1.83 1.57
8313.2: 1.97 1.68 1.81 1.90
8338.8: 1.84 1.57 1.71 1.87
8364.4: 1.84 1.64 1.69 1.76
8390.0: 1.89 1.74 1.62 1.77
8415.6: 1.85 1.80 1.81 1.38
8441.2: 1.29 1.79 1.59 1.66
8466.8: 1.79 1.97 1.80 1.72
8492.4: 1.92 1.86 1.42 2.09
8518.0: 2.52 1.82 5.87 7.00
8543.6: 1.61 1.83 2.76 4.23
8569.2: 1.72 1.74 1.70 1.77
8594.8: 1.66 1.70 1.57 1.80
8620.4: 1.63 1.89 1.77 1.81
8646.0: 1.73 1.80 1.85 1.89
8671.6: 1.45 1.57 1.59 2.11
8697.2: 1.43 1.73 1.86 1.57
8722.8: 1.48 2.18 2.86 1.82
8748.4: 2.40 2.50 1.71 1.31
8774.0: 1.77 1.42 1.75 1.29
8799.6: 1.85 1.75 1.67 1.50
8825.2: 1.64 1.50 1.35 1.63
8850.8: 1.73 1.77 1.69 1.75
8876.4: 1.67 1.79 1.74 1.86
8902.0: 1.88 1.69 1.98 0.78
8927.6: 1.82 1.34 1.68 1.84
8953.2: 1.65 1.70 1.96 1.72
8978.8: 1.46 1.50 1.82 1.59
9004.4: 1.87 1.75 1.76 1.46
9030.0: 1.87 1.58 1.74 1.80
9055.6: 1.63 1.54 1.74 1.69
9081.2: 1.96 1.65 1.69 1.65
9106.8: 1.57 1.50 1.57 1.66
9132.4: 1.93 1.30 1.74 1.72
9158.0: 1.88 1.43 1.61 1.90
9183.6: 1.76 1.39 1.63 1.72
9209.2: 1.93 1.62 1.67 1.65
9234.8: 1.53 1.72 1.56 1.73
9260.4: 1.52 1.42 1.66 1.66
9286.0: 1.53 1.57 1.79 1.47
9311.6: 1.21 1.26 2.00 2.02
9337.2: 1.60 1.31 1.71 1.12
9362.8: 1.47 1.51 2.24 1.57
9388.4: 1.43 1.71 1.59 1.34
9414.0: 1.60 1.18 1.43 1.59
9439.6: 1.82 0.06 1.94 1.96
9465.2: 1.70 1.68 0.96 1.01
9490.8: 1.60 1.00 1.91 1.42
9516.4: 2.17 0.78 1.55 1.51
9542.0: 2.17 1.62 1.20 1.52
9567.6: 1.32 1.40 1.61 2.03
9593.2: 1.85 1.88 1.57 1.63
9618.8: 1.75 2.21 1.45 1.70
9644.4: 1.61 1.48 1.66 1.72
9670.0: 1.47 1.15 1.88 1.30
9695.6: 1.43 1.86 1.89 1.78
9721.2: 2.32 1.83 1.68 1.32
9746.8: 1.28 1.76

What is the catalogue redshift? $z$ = 0.300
